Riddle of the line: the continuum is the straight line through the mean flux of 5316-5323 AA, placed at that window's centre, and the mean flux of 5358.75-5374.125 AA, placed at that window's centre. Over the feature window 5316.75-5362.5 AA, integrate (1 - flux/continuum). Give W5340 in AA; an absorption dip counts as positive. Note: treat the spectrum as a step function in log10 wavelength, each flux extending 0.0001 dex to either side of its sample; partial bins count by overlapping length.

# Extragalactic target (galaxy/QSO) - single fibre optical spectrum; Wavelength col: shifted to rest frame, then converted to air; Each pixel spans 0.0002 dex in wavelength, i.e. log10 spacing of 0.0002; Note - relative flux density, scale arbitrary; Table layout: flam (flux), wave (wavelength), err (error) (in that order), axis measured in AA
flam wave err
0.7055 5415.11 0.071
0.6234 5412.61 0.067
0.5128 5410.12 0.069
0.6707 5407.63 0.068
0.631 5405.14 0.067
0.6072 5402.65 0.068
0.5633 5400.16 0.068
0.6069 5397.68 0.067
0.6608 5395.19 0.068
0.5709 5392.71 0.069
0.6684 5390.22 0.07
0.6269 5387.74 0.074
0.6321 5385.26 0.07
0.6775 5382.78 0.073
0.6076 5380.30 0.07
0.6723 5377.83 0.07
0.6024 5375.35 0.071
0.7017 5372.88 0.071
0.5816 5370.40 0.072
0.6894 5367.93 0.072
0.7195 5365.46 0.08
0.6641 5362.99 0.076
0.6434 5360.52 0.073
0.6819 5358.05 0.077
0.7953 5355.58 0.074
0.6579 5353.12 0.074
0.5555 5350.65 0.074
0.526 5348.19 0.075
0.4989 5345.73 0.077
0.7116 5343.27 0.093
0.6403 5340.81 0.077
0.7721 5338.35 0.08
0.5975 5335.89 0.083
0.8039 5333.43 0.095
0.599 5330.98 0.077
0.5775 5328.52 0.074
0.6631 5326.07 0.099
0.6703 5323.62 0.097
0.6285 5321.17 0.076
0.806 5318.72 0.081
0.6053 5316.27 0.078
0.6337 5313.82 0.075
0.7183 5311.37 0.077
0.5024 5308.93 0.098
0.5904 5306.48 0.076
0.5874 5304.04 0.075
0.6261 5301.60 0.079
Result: 1.6 AA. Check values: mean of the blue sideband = 0.689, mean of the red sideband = 0.667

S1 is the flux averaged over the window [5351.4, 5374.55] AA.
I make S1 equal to 0.677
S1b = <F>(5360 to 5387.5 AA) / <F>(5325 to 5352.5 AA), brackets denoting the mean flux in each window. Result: 1.03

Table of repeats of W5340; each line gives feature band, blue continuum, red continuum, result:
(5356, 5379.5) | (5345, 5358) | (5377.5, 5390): -1.30 AA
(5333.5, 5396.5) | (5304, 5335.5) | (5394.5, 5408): -1.83 AA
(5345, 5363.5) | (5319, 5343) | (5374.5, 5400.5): 0.63 AA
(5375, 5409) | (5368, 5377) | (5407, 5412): -1.00 AA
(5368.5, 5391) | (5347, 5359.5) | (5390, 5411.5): -0.67 AA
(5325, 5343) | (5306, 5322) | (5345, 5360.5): -0.95 AA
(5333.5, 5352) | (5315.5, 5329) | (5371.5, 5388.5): 0.89 AA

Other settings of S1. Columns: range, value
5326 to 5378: 0.652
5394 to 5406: 0.613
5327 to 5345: 0.667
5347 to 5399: 0.645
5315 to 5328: 0.669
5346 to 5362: 0.635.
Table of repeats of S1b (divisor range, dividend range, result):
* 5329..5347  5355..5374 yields 1.04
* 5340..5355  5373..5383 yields 1.06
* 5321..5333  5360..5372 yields 1.03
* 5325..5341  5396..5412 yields 0.90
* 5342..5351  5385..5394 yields 1.08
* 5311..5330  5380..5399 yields 0.96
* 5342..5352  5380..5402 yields 1.09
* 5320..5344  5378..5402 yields 0.94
